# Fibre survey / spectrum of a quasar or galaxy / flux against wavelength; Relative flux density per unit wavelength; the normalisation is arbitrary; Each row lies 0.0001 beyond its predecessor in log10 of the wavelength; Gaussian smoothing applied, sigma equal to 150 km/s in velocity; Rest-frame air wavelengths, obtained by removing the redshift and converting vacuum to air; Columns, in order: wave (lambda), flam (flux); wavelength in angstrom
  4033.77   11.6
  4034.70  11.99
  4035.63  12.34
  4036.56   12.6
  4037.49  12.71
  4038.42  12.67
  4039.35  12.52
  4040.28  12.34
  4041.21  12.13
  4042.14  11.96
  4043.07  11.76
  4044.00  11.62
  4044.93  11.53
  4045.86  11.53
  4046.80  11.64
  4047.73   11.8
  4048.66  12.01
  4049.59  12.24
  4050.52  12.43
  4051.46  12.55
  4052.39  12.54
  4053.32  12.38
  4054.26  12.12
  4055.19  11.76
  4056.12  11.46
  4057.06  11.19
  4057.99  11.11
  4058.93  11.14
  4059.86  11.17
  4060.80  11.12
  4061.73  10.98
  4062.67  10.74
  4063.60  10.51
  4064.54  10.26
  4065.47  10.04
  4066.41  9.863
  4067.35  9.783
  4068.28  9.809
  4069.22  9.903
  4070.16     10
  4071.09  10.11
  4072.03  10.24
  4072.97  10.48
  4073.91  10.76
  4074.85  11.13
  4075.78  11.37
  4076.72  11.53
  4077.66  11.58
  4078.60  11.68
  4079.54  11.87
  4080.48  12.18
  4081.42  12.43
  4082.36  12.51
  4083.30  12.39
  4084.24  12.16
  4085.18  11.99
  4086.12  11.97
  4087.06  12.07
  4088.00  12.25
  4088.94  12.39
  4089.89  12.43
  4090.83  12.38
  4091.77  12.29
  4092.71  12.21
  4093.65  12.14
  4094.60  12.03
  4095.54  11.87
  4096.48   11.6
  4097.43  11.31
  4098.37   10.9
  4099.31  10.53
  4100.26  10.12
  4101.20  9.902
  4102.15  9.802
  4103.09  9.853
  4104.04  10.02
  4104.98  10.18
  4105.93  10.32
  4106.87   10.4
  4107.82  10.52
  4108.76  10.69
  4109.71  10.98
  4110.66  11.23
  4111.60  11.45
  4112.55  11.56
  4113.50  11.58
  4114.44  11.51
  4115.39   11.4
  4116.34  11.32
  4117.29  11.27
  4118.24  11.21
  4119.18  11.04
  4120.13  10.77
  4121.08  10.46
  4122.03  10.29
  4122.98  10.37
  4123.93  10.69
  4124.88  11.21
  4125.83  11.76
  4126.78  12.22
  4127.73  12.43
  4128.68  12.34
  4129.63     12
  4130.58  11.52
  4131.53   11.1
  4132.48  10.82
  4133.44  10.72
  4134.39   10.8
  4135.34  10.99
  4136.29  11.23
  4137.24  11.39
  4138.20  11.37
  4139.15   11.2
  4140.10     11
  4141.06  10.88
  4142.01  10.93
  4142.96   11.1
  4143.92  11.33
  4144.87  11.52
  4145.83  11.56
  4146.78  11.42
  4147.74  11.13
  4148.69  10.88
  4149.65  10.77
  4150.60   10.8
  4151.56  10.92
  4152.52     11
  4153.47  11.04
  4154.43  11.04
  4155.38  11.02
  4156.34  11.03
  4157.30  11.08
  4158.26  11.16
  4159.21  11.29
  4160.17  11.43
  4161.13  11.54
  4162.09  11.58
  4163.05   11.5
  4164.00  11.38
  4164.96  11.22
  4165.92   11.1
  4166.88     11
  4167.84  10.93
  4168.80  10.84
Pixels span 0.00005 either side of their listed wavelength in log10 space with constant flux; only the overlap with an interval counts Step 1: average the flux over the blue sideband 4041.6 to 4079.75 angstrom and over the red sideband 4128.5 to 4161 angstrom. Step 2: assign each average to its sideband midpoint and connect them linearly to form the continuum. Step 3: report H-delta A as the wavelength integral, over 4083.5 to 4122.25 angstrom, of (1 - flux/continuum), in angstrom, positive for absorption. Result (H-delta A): -0.2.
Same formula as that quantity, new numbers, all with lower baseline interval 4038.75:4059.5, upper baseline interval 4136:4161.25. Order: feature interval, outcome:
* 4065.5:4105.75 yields 1.4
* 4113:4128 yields 0.2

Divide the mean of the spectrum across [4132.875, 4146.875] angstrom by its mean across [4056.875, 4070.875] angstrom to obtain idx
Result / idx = 1.1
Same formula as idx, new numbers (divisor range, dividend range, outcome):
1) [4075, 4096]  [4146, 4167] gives 0.93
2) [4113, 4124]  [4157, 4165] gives 1.03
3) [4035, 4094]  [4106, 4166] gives 0.96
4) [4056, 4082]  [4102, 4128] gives 1.01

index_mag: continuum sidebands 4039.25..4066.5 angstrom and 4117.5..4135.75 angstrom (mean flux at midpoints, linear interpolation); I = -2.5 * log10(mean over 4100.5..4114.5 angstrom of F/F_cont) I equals 0.06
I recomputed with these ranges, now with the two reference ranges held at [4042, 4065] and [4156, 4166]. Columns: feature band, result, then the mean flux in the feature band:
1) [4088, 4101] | -0.02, 11.7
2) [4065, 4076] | 0.13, 10.3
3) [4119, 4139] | 0.02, 11.2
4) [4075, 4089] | -0.05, 12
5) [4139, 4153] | 0.02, 11.1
